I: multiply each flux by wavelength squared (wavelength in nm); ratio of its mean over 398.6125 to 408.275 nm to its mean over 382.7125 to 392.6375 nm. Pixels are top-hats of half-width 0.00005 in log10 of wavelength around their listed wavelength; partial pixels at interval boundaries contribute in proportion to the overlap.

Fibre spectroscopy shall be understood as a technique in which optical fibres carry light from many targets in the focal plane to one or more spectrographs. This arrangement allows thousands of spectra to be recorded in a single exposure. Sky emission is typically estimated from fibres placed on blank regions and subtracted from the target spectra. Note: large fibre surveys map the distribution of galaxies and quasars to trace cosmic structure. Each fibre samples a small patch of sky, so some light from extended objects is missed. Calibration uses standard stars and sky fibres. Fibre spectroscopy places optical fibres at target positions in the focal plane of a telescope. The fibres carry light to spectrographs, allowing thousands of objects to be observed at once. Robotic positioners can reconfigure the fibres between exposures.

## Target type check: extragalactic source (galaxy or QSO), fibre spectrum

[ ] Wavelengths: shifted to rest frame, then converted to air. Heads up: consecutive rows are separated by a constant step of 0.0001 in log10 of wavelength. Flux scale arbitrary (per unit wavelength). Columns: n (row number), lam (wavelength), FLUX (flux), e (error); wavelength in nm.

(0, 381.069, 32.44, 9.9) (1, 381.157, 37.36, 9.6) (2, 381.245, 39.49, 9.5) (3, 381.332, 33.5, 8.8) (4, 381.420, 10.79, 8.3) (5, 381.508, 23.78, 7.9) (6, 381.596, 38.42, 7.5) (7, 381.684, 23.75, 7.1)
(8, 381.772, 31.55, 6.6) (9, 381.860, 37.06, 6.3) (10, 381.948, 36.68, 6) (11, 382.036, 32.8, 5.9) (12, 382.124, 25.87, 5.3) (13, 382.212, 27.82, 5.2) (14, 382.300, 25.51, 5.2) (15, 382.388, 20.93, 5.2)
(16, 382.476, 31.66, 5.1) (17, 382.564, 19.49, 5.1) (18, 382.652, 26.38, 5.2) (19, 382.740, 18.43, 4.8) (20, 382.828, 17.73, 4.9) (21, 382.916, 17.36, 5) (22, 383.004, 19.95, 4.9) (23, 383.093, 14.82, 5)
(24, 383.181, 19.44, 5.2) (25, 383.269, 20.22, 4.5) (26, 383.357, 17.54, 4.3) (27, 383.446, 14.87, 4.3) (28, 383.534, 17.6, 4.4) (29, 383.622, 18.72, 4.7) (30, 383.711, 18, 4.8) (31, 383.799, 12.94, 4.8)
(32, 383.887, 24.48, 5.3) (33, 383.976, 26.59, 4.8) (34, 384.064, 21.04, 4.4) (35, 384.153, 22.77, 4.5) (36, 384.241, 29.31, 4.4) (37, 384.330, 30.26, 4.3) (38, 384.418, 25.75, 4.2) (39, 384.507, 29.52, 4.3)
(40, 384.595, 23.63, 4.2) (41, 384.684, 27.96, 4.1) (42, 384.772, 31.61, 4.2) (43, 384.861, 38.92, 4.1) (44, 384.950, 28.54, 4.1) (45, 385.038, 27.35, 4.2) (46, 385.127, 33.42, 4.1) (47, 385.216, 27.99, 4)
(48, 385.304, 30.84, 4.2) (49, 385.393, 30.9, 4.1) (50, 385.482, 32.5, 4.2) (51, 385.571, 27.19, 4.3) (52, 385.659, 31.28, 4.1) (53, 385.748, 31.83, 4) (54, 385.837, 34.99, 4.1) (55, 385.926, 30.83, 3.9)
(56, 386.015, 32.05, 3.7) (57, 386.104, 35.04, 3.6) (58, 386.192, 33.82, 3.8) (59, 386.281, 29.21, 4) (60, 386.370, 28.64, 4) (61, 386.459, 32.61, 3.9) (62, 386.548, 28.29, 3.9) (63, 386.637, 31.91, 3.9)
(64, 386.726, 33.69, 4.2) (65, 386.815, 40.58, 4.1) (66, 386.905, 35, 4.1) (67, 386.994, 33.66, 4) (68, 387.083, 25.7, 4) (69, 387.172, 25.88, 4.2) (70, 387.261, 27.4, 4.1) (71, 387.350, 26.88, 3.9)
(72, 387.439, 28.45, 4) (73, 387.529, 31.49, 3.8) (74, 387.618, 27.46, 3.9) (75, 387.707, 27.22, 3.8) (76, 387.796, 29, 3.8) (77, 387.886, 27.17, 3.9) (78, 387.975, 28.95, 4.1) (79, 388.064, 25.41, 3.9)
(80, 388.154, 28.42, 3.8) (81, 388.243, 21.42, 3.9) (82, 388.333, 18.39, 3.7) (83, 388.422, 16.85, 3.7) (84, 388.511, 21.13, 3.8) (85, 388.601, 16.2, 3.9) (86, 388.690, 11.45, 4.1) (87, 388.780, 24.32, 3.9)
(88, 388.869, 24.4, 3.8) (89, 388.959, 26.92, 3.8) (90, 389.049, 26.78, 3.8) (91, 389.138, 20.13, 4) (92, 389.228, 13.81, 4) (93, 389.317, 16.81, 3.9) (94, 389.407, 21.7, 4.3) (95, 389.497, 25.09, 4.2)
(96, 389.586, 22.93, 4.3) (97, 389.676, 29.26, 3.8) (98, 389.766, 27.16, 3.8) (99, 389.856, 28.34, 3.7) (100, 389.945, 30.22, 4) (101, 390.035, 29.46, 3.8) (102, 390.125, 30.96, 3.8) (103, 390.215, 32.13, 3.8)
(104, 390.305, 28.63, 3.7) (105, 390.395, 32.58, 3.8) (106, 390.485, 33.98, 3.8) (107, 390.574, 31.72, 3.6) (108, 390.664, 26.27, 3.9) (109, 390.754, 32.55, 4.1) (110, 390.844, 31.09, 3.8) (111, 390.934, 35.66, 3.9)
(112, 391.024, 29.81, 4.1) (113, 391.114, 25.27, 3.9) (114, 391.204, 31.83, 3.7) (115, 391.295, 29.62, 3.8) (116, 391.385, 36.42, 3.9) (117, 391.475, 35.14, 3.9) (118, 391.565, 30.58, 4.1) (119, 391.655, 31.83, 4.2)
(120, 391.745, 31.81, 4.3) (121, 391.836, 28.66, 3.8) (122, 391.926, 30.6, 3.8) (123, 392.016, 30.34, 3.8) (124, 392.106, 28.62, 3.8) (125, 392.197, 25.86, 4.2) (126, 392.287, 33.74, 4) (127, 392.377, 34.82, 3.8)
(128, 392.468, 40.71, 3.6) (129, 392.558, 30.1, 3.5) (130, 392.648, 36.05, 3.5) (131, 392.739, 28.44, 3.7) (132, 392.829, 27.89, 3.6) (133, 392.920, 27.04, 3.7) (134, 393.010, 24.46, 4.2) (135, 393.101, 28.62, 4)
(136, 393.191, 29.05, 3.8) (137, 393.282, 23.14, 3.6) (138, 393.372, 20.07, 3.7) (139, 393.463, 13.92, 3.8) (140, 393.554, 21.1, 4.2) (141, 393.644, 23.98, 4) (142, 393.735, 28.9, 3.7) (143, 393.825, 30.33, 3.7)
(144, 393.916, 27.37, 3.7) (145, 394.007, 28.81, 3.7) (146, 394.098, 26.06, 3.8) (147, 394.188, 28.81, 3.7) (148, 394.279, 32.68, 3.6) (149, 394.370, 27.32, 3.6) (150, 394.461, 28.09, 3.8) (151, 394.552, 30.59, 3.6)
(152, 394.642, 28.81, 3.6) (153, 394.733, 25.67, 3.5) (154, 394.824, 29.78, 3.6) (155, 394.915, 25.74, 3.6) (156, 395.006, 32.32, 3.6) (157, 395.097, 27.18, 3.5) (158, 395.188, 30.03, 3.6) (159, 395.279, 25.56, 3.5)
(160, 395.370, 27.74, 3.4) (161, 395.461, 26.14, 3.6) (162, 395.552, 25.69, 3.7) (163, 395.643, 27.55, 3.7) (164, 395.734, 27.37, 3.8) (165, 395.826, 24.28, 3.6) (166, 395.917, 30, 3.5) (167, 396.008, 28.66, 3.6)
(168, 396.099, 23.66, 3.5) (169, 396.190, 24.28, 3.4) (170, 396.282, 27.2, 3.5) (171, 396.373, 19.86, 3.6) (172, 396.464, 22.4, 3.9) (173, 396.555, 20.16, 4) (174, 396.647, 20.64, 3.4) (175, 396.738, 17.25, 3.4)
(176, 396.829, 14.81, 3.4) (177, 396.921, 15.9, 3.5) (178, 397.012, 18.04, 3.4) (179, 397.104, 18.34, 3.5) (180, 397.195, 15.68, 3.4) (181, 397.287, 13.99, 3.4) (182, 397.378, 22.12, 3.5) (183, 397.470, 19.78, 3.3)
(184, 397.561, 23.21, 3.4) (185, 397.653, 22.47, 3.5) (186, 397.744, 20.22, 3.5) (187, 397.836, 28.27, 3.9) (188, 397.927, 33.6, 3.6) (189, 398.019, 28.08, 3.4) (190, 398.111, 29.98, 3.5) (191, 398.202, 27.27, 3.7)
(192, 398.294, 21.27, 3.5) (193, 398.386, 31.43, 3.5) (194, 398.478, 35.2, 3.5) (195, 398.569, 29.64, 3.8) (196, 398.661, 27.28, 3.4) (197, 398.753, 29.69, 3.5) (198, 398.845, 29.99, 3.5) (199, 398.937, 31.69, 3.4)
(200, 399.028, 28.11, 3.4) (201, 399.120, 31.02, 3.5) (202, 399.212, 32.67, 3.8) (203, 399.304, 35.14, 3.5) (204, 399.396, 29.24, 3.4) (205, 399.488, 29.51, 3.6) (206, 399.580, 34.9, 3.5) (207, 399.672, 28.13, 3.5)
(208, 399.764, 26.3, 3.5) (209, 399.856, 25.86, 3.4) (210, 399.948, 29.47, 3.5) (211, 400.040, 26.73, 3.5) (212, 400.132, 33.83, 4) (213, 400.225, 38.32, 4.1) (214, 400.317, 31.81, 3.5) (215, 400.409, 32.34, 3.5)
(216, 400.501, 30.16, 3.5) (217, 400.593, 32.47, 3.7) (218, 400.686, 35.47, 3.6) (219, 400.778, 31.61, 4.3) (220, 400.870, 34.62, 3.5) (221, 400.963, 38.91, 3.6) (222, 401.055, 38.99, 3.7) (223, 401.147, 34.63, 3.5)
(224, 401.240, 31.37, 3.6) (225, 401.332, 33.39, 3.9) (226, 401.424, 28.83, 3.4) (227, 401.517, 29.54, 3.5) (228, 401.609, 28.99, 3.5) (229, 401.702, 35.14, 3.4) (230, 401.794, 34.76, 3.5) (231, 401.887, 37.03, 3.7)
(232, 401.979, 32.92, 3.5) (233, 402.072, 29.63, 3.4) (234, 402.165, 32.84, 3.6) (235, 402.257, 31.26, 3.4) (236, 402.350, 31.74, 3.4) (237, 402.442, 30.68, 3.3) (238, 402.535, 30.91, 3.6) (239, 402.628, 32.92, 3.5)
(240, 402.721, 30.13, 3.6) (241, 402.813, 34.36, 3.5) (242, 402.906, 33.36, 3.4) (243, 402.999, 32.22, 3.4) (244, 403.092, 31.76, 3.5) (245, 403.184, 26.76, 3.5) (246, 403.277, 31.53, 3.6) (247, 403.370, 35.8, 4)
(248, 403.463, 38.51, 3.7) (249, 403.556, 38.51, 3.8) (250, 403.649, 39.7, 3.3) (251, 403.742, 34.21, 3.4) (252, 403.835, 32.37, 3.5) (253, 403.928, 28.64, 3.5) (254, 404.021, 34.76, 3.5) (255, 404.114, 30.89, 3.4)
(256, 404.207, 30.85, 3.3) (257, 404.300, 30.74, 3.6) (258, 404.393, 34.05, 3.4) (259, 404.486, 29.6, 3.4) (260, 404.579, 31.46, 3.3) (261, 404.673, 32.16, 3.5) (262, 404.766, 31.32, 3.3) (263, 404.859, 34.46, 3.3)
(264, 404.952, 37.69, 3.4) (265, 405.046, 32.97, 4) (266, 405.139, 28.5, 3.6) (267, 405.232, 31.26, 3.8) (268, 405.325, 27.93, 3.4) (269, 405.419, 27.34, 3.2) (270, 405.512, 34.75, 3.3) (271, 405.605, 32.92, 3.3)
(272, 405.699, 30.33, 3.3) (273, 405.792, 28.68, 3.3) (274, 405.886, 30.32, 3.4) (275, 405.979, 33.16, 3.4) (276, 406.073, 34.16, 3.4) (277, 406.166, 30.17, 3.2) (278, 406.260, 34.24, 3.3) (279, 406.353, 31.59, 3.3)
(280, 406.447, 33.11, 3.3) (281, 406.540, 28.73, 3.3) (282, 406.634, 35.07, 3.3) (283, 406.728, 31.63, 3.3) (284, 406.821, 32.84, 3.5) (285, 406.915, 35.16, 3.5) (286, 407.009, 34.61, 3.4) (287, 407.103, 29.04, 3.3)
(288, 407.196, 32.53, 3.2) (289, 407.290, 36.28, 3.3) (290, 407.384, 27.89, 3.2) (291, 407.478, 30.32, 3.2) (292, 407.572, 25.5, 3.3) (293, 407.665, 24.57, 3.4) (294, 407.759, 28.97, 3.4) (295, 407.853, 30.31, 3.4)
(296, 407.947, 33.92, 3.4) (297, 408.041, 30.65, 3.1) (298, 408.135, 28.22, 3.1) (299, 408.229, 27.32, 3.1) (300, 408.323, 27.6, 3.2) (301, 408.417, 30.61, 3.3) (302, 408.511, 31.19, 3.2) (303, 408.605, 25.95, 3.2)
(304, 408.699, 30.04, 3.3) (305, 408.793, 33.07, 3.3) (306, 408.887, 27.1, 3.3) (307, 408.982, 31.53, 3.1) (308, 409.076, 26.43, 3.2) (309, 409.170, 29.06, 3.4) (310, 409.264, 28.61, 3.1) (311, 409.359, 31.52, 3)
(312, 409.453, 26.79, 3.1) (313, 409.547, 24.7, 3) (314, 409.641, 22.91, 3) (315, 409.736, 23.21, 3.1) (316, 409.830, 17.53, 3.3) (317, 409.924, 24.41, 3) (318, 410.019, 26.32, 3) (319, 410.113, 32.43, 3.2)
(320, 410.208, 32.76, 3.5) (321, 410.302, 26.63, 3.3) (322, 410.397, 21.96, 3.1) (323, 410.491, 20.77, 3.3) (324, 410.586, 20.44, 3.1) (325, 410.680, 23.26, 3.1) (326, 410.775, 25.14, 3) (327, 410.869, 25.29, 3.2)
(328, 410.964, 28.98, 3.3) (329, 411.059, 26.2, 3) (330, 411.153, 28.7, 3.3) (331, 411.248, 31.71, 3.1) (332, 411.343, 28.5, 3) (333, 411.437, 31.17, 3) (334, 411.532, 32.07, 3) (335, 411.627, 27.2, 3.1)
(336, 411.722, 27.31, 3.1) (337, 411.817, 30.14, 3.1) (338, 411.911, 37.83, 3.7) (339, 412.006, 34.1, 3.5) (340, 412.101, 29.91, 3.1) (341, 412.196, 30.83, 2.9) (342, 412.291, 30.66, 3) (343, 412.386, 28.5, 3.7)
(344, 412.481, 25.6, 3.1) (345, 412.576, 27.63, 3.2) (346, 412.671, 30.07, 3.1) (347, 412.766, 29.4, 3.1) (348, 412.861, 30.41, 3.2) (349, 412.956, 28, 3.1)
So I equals 1.26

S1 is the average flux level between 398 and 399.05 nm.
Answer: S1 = 29.2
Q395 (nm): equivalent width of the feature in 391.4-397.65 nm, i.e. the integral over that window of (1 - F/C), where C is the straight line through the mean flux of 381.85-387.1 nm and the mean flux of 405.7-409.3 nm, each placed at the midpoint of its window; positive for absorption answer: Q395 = 0.51 nm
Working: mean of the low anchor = 27.1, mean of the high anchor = 30.5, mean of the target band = 26.3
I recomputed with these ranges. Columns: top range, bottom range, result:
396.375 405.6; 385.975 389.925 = 1.21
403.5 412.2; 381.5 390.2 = 1.27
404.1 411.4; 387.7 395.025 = 1.16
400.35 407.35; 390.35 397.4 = 1.26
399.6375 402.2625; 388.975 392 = 1.18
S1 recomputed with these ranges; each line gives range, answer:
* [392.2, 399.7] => 26.7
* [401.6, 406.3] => 32.4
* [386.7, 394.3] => 27.8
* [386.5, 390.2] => 26.1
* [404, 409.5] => 30.9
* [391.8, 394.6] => 28.3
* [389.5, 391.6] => 30.4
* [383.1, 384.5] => 21.4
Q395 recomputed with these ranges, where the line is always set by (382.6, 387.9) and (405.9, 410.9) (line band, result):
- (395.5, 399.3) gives 0.41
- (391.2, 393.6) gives -0.14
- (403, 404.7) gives -0.26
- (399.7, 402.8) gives -0.43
